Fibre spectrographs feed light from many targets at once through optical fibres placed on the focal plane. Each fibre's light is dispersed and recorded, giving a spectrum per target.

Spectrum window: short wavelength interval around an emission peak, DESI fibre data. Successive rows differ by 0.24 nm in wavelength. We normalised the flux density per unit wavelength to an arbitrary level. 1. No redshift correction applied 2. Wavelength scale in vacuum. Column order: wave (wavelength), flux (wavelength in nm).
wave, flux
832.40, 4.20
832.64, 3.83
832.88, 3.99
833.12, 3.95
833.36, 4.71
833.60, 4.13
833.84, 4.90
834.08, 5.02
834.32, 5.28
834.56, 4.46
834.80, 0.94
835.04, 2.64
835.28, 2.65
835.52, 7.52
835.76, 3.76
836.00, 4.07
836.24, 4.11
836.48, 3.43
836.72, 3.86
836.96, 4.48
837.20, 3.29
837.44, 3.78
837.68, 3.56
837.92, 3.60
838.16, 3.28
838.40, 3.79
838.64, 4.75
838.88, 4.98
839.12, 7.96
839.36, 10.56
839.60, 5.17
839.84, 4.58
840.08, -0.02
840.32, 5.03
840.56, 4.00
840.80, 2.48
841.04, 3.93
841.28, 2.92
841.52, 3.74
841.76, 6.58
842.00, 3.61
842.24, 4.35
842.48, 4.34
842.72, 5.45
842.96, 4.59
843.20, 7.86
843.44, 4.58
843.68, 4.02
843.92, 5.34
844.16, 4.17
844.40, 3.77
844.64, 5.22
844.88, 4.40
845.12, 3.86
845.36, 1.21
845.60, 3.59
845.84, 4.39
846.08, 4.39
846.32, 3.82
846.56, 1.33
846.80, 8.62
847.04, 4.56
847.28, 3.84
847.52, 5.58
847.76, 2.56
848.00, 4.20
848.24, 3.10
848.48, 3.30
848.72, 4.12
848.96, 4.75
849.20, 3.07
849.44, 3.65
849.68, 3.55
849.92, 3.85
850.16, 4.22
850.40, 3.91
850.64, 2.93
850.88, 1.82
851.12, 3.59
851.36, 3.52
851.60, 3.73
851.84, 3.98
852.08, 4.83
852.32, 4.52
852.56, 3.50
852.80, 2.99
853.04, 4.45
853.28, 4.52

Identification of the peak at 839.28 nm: H-gamma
